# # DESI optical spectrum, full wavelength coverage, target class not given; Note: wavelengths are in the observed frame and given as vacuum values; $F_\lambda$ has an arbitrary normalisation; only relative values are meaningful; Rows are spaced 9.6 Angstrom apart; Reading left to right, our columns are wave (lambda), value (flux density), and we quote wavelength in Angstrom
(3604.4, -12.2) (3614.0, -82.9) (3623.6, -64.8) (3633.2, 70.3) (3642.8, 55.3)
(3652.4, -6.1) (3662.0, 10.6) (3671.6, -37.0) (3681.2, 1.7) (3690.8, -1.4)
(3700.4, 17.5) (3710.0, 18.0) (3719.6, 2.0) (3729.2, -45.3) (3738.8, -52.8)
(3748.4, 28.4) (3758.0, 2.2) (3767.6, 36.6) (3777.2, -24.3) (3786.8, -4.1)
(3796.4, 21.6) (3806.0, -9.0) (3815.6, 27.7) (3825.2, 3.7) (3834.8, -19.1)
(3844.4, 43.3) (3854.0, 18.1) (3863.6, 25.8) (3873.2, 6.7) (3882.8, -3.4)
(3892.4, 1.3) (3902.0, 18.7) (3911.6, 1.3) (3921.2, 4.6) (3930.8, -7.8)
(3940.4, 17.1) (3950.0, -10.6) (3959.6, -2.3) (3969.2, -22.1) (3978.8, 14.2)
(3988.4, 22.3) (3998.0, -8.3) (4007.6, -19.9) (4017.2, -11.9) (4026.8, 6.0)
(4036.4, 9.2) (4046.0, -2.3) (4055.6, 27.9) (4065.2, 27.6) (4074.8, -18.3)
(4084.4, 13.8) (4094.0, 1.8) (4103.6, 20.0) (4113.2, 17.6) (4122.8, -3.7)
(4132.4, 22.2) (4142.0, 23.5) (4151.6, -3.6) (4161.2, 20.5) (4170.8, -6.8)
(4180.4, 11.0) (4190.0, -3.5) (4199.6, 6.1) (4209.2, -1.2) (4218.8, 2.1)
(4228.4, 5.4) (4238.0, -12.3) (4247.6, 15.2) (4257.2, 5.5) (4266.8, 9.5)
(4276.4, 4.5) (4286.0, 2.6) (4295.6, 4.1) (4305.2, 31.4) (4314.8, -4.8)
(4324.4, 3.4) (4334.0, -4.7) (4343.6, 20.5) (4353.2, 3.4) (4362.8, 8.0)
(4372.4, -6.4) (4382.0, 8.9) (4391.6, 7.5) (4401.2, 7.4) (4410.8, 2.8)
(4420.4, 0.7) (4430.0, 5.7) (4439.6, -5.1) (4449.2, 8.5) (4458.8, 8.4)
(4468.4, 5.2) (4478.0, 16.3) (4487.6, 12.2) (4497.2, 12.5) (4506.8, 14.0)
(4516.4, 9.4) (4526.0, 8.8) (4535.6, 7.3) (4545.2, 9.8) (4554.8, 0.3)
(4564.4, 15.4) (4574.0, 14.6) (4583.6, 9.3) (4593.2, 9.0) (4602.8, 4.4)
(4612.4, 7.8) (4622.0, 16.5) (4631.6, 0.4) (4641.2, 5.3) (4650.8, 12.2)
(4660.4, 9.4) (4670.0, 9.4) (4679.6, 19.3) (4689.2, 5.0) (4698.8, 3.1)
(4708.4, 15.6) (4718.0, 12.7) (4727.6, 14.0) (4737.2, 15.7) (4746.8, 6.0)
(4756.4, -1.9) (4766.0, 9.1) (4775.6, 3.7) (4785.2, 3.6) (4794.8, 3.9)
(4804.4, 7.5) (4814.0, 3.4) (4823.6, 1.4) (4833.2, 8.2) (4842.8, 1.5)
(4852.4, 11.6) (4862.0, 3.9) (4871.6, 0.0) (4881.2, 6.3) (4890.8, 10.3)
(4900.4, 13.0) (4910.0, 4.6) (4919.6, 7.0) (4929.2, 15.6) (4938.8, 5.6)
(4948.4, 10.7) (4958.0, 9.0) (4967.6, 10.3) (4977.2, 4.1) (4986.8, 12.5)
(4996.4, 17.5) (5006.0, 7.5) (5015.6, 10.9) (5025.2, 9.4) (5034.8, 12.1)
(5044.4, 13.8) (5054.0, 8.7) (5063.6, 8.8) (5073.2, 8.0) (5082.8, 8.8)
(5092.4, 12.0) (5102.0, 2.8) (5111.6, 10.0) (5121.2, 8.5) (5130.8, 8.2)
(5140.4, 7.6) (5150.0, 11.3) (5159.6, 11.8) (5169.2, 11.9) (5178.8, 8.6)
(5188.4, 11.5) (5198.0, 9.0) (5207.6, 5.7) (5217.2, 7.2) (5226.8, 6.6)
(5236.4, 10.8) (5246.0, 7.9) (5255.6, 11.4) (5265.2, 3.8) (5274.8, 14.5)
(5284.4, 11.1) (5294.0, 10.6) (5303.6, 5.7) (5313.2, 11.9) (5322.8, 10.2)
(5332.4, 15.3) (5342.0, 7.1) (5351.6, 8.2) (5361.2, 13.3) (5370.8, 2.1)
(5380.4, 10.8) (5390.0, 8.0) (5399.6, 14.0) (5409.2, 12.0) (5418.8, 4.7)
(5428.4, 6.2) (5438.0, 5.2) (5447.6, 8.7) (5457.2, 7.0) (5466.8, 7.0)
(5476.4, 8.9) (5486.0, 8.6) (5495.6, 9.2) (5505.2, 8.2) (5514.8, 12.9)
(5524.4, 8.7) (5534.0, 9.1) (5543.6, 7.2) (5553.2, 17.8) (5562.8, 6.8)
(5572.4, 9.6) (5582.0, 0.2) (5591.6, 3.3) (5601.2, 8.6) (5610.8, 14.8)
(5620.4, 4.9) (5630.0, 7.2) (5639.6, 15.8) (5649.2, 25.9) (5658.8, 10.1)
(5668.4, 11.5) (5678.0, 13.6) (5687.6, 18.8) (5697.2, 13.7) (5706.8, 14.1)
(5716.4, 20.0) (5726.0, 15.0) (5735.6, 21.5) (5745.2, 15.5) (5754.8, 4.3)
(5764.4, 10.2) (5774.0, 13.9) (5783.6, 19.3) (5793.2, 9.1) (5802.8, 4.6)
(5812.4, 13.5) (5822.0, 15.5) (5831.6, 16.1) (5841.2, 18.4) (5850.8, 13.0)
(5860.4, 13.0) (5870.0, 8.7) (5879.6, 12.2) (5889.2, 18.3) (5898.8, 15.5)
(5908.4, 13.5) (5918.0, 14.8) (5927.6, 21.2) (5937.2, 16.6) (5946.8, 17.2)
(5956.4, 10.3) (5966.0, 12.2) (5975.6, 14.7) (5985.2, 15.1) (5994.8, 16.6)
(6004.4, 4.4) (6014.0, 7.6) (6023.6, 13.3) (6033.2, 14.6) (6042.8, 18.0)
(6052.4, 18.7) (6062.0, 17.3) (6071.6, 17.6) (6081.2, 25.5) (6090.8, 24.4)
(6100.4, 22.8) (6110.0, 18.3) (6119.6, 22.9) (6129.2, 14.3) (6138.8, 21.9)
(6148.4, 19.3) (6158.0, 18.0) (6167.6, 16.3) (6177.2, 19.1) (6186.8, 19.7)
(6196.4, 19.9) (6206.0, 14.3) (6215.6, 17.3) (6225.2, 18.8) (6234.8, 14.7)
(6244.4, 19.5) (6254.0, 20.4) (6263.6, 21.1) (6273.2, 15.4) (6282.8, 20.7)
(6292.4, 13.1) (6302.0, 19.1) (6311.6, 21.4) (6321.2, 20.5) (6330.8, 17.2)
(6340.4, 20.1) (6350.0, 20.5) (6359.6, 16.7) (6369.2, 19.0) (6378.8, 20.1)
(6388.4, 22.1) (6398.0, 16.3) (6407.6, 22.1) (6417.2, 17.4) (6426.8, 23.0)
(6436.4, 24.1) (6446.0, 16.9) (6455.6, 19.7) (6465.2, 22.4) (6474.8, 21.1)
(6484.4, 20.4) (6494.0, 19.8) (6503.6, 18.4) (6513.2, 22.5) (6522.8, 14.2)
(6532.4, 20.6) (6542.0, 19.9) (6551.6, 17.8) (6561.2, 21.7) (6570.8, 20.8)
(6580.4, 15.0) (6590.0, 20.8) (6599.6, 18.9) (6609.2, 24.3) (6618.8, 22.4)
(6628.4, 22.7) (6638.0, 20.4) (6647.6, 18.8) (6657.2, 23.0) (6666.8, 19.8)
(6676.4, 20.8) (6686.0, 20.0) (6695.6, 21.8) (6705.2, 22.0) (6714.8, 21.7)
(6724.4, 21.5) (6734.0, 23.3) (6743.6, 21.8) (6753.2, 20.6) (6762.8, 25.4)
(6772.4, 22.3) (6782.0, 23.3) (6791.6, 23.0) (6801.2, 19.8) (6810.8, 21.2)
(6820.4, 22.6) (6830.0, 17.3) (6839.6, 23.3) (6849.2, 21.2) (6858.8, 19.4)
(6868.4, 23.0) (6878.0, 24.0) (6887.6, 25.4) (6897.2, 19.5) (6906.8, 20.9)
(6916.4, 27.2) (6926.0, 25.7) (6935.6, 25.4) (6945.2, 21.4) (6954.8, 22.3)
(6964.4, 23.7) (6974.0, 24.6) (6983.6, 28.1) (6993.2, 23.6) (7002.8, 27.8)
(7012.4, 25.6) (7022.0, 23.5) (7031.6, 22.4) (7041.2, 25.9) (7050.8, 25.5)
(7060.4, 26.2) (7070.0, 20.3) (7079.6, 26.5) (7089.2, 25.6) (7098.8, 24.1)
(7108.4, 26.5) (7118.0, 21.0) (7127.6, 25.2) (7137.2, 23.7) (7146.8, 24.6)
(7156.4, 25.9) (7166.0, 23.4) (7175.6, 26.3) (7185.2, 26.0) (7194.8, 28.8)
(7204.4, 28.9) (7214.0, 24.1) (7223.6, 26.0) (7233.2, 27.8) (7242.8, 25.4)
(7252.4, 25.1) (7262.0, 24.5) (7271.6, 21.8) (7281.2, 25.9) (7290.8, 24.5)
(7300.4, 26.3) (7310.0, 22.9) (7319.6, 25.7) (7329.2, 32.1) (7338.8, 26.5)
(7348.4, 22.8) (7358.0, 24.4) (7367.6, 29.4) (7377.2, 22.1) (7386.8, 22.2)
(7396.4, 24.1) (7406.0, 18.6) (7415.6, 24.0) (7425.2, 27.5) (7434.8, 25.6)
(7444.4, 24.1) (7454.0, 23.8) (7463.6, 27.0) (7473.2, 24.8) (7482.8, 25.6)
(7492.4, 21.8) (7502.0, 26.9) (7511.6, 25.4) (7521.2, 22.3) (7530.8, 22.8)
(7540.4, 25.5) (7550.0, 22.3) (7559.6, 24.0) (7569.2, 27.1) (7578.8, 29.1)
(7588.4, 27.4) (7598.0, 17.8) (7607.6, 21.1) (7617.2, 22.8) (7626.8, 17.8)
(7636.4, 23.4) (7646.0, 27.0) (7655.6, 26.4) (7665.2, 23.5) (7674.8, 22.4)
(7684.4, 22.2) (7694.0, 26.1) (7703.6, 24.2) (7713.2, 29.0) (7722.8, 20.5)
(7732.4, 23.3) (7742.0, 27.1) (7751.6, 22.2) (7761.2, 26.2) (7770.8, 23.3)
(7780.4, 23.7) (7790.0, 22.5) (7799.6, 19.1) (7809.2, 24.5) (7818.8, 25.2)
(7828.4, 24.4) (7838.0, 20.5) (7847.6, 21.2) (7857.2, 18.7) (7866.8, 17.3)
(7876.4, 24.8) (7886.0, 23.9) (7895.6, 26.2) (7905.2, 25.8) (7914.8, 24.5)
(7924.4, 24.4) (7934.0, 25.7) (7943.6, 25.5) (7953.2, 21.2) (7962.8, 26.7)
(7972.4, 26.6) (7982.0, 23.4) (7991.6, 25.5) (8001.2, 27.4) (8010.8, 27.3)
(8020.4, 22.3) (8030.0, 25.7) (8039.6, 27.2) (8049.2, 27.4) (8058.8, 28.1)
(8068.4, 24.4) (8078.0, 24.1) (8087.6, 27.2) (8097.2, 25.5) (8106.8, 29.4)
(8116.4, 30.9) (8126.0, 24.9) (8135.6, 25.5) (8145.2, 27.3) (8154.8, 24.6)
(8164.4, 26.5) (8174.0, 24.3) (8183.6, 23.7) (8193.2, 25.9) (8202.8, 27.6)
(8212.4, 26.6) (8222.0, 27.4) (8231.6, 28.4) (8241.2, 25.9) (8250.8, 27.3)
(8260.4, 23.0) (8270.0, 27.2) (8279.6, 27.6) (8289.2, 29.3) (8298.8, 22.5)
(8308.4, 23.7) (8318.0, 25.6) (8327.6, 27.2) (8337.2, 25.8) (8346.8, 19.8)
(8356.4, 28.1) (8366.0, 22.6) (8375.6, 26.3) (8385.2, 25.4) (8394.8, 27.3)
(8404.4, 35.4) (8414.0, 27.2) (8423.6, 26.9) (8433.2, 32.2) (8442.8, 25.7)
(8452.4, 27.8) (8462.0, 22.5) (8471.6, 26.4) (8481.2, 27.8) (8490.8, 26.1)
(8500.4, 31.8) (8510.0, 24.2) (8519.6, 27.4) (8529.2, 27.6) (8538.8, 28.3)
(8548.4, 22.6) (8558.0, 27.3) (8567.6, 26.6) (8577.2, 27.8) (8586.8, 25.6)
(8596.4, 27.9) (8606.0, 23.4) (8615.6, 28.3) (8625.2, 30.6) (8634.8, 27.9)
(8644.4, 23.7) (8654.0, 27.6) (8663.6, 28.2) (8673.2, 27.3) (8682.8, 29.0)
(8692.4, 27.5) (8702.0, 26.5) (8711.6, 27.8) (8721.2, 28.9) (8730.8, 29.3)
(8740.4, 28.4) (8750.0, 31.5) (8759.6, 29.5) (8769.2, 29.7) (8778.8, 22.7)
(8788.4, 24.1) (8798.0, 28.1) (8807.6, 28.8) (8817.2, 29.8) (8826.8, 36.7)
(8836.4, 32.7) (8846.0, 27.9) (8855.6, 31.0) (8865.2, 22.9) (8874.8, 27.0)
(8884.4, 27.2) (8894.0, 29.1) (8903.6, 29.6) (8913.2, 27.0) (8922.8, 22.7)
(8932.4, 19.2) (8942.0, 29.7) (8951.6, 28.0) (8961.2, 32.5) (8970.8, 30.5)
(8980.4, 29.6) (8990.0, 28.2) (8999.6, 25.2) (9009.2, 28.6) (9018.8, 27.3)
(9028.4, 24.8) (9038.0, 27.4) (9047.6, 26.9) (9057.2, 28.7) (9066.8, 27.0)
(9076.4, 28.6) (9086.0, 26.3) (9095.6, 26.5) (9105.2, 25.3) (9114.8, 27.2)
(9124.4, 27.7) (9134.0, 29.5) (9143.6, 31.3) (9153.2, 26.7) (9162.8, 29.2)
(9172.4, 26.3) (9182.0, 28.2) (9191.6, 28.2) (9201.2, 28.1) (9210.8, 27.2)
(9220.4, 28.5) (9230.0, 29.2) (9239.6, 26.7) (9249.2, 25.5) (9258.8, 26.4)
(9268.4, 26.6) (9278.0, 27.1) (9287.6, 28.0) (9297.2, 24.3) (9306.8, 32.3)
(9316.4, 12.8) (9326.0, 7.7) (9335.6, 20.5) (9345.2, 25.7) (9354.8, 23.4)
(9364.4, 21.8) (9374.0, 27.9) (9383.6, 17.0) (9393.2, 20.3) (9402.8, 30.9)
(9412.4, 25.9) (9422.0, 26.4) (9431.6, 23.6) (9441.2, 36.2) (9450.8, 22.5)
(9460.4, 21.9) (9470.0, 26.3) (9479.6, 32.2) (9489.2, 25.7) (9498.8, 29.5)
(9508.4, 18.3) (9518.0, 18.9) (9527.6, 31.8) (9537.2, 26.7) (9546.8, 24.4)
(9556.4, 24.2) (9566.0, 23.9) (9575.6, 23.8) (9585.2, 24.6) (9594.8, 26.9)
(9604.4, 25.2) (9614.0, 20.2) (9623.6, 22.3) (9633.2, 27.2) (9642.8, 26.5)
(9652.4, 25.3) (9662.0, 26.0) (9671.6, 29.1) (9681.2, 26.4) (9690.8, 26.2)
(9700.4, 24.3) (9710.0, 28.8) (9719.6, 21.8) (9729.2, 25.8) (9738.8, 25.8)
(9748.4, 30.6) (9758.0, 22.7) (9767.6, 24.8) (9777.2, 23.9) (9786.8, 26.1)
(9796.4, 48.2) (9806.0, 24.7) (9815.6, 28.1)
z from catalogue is 0.51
